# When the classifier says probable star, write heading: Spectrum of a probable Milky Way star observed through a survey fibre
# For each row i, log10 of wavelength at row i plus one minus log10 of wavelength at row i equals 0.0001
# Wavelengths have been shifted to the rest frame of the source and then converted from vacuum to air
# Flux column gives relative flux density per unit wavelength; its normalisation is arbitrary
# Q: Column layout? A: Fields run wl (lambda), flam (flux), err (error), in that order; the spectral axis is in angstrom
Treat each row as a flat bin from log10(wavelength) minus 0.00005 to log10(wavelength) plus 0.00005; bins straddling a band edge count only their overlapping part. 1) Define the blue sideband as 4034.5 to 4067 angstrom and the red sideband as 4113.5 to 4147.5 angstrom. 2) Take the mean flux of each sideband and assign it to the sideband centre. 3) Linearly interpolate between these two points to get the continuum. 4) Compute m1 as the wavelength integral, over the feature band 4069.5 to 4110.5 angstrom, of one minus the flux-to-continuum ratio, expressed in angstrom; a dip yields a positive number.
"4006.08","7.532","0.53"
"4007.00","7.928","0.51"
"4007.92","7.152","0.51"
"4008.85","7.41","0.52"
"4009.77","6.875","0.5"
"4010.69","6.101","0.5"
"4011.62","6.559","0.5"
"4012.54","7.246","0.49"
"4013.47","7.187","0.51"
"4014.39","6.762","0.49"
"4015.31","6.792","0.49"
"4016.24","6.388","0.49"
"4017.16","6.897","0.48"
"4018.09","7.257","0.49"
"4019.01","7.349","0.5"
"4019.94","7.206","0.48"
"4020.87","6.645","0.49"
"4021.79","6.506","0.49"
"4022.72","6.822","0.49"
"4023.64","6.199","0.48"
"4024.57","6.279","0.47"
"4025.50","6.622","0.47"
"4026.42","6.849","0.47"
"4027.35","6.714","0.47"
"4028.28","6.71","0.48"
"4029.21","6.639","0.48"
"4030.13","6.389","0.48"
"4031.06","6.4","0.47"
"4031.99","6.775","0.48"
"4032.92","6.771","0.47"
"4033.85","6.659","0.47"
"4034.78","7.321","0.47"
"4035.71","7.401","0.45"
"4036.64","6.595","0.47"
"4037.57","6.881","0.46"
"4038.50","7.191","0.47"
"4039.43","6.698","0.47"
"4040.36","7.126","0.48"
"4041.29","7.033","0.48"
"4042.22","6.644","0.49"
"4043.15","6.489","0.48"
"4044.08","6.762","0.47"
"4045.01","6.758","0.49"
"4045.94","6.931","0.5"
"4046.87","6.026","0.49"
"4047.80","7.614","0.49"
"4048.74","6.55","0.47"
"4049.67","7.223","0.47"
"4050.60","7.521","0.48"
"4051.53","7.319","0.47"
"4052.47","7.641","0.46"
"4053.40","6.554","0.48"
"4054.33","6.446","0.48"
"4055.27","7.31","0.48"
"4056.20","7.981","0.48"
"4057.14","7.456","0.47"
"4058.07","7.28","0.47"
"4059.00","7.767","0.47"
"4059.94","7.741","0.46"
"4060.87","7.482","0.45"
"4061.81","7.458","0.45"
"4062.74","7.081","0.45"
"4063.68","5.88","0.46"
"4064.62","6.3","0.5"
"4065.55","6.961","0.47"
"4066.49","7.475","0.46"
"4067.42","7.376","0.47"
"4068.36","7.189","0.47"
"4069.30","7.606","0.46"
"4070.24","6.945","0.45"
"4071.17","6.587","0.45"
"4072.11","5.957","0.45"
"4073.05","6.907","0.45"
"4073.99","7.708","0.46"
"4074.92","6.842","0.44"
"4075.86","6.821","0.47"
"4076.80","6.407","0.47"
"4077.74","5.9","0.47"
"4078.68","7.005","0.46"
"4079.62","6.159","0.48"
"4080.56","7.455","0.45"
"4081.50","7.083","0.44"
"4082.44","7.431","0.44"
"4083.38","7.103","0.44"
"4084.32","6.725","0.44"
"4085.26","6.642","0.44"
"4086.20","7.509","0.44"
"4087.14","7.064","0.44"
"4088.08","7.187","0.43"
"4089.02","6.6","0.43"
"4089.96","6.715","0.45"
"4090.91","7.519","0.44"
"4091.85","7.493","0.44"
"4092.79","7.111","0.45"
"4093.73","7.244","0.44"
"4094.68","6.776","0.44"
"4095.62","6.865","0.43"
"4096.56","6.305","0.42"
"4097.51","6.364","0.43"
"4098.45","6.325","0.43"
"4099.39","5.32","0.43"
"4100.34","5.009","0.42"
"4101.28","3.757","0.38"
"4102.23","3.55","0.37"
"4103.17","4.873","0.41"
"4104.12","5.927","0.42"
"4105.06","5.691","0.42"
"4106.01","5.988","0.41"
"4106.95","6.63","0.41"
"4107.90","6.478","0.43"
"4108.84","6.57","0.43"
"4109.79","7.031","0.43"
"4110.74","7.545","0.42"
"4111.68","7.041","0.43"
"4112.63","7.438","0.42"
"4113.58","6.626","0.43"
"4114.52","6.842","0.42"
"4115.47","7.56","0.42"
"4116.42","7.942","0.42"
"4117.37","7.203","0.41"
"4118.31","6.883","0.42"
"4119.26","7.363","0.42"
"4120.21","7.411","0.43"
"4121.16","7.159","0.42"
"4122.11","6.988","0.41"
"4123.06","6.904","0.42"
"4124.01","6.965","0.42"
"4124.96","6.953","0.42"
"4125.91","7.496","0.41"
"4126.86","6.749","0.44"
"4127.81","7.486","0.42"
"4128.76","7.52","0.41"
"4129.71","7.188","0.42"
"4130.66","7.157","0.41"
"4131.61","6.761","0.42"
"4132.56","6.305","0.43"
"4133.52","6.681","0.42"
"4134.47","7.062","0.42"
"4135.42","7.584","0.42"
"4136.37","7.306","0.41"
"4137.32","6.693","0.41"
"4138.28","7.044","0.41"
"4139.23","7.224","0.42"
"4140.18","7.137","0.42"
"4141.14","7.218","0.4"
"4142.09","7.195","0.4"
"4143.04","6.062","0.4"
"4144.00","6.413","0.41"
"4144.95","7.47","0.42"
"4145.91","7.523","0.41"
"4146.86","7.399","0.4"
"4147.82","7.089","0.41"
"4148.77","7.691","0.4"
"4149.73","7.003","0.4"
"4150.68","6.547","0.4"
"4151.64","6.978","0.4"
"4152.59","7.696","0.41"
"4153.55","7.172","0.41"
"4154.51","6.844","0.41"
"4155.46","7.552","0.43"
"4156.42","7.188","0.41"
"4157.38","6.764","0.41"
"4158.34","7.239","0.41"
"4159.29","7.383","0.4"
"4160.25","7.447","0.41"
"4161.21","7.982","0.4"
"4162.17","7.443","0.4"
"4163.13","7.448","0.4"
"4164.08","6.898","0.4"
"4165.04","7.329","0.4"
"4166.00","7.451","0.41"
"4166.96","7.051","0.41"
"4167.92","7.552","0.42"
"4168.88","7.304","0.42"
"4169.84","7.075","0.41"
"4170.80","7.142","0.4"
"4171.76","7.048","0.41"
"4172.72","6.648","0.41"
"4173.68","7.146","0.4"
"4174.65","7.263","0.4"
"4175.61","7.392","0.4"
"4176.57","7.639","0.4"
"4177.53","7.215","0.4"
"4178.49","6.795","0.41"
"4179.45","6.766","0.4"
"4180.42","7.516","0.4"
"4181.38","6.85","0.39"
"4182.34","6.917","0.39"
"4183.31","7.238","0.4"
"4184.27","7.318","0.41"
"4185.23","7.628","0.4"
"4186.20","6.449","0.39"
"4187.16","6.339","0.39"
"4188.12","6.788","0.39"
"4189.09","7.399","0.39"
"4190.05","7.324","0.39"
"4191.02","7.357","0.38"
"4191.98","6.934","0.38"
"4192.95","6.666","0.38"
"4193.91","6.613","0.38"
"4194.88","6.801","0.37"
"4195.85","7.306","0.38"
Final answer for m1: 3.3 angstrom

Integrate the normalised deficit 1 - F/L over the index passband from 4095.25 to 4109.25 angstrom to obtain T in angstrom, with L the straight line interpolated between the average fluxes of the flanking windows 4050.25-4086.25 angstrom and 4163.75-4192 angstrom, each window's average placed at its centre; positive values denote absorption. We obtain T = 2.7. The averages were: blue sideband 7.04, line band 5.7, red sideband 7.13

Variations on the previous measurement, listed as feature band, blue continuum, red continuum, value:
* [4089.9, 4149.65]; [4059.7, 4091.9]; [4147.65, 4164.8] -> 2.77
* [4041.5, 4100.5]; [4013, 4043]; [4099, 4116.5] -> -4.31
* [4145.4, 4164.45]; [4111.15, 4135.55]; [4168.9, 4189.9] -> -0.45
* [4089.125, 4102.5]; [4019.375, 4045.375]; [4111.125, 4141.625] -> 1.49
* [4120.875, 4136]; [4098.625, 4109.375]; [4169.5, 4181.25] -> -2.57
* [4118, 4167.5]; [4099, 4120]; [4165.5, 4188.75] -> -3.14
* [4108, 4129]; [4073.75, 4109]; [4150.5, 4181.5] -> -1.28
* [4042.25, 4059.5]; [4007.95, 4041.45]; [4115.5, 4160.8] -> -0.48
